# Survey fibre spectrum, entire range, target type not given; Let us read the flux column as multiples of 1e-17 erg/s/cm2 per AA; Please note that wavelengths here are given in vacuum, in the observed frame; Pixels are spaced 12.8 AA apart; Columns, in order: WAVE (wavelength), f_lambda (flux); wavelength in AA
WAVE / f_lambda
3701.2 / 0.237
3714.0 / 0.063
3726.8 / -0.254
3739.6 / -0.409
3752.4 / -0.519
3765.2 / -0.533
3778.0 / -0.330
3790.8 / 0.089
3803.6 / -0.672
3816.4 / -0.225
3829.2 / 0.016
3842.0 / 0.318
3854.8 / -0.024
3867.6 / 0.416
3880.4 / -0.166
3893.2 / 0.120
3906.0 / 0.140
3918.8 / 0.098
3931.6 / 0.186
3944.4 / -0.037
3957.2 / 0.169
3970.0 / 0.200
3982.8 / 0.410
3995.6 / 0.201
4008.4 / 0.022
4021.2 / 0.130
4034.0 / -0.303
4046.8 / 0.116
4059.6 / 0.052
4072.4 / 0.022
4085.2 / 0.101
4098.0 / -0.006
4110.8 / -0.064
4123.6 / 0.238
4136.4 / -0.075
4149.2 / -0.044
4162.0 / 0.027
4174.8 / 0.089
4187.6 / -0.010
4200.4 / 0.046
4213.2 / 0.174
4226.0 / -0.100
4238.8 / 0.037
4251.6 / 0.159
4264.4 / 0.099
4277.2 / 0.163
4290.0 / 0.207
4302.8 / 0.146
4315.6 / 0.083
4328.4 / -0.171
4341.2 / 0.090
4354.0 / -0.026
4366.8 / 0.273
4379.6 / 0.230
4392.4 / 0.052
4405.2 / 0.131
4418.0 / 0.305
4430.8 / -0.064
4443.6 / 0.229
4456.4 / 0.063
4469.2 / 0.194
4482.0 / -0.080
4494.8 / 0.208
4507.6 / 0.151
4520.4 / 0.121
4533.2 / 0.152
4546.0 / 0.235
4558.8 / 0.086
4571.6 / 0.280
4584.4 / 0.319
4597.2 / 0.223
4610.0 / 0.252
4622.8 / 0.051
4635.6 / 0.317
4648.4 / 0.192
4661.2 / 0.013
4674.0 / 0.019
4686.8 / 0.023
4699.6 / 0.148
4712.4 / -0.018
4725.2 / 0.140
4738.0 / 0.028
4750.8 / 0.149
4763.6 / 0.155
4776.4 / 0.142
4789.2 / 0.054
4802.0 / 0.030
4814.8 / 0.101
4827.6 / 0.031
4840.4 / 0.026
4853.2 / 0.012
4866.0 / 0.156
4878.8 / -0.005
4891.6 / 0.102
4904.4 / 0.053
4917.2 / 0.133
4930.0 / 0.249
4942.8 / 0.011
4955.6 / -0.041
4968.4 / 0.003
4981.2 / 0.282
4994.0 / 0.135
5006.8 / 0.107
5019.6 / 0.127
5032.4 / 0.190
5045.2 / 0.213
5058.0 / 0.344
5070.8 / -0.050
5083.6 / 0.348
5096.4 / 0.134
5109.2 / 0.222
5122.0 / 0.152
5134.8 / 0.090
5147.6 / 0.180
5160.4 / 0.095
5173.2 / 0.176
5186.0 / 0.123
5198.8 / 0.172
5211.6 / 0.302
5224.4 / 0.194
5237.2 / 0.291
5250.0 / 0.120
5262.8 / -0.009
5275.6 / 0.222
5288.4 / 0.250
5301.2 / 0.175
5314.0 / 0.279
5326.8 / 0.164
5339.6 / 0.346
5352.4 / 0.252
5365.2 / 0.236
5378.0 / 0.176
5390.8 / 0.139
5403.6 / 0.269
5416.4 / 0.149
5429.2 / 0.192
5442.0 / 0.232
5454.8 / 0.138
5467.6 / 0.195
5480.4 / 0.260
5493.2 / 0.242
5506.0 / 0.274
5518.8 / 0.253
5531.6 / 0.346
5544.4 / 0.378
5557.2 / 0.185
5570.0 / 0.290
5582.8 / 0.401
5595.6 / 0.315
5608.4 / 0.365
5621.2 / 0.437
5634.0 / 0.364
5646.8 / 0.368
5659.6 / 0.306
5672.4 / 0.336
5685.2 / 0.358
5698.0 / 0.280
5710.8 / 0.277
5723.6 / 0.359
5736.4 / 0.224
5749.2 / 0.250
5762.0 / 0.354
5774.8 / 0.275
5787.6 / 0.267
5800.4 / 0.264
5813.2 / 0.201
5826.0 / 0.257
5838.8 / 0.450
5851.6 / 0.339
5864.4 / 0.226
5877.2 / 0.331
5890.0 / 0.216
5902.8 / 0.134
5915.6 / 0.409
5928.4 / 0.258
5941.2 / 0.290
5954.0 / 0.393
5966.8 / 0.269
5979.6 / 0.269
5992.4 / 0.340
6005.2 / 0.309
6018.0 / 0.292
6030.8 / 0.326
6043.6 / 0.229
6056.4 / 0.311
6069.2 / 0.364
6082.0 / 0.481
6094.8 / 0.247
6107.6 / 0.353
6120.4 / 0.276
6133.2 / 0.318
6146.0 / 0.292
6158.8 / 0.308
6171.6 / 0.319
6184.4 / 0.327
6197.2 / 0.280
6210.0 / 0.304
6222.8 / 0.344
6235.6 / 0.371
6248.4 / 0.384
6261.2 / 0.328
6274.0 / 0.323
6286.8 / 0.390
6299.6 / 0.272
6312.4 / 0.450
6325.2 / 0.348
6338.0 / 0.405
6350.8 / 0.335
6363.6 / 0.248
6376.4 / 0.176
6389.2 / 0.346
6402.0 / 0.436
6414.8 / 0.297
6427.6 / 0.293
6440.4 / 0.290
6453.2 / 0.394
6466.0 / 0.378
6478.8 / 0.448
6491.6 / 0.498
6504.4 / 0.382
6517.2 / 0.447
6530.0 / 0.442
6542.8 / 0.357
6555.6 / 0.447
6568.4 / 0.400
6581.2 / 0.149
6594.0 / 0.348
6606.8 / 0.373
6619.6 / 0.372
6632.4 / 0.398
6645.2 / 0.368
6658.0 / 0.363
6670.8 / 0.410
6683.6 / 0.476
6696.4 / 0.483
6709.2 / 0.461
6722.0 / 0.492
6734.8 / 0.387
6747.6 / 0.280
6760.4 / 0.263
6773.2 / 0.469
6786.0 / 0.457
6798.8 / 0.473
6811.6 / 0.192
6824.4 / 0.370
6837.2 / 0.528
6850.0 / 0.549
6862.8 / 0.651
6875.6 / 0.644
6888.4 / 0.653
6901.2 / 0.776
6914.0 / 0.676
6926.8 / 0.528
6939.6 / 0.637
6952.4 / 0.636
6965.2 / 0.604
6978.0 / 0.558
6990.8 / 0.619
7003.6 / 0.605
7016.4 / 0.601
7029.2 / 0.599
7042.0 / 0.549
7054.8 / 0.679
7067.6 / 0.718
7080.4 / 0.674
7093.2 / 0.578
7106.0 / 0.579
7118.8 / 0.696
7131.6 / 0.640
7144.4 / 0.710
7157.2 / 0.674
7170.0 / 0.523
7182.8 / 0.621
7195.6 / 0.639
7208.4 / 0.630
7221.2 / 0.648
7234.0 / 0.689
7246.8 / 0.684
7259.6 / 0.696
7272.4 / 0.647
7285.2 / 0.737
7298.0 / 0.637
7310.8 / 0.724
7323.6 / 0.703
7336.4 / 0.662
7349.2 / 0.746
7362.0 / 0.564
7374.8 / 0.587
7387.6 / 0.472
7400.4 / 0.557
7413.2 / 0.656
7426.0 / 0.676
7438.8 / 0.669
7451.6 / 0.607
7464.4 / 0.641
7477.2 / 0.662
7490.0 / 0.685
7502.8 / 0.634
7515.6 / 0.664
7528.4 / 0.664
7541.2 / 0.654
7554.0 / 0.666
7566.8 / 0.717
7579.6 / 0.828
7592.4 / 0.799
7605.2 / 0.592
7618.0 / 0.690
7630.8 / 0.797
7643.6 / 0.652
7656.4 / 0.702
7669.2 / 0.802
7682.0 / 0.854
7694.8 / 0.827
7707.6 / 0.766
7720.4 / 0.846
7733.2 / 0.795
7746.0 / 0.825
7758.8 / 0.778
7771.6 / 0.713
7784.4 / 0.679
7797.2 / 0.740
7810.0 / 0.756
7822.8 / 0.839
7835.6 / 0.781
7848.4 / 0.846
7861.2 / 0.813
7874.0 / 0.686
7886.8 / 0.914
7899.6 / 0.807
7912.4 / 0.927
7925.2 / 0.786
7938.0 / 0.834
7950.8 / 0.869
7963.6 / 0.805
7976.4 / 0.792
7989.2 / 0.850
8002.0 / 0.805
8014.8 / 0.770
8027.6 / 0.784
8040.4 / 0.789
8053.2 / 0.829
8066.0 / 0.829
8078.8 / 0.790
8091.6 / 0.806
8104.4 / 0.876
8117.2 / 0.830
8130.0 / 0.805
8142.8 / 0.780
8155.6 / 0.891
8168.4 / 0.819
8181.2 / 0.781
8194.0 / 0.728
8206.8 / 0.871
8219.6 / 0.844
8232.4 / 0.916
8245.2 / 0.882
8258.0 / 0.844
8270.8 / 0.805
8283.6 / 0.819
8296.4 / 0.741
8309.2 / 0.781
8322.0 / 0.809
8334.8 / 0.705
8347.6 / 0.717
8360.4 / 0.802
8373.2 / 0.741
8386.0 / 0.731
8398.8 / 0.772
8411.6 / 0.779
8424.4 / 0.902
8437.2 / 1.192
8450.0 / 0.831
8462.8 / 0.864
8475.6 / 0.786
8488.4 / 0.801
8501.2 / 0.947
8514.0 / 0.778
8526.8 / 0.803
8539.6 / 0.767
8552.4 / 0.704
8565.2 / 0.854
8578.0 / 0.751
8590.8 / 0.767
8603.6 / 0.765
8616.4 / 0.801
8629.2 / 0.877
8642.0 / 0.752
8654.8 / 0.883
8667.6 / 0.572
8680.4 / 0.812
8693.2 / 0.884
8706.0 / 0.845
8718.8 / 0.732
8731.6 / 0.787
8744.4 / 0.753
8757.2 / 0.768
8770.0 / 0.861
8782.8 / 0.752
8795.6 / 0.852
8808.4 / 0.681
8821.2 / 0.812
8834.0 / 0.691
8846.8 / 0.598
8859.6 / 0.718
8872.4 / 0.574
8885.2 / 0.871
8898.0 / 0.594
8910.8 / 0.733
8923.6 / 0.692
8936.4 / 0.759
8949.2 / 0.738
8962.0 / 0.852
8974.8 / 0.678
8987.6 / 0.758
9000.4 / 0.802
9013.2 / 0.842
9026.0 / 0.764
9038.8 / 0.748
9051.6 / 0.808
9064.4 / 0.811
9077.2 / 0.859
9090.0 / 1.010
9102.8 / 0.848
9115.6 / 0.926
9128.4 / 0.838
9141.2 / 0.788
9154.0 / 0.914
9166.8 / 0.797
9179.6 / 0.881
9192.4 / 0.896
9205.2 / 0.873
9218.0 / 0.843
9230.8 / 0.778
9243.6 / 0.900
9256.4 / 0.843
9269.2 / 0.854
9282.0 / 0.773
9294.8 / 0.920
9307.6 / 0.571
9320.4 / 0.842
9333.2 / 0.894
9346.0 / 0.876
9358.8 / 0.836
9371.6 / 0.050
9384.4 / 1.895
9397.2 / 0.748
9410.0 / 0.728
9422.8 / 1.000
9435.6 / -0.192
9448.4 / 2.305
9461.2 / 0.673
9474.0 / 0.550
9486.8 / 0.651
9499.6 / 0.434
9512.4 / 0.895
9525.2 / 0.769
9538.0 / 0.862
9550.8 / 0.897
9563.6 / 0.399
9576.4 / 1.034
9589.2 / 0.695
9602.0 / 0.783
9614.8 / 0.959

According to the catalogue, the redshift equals 0.72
